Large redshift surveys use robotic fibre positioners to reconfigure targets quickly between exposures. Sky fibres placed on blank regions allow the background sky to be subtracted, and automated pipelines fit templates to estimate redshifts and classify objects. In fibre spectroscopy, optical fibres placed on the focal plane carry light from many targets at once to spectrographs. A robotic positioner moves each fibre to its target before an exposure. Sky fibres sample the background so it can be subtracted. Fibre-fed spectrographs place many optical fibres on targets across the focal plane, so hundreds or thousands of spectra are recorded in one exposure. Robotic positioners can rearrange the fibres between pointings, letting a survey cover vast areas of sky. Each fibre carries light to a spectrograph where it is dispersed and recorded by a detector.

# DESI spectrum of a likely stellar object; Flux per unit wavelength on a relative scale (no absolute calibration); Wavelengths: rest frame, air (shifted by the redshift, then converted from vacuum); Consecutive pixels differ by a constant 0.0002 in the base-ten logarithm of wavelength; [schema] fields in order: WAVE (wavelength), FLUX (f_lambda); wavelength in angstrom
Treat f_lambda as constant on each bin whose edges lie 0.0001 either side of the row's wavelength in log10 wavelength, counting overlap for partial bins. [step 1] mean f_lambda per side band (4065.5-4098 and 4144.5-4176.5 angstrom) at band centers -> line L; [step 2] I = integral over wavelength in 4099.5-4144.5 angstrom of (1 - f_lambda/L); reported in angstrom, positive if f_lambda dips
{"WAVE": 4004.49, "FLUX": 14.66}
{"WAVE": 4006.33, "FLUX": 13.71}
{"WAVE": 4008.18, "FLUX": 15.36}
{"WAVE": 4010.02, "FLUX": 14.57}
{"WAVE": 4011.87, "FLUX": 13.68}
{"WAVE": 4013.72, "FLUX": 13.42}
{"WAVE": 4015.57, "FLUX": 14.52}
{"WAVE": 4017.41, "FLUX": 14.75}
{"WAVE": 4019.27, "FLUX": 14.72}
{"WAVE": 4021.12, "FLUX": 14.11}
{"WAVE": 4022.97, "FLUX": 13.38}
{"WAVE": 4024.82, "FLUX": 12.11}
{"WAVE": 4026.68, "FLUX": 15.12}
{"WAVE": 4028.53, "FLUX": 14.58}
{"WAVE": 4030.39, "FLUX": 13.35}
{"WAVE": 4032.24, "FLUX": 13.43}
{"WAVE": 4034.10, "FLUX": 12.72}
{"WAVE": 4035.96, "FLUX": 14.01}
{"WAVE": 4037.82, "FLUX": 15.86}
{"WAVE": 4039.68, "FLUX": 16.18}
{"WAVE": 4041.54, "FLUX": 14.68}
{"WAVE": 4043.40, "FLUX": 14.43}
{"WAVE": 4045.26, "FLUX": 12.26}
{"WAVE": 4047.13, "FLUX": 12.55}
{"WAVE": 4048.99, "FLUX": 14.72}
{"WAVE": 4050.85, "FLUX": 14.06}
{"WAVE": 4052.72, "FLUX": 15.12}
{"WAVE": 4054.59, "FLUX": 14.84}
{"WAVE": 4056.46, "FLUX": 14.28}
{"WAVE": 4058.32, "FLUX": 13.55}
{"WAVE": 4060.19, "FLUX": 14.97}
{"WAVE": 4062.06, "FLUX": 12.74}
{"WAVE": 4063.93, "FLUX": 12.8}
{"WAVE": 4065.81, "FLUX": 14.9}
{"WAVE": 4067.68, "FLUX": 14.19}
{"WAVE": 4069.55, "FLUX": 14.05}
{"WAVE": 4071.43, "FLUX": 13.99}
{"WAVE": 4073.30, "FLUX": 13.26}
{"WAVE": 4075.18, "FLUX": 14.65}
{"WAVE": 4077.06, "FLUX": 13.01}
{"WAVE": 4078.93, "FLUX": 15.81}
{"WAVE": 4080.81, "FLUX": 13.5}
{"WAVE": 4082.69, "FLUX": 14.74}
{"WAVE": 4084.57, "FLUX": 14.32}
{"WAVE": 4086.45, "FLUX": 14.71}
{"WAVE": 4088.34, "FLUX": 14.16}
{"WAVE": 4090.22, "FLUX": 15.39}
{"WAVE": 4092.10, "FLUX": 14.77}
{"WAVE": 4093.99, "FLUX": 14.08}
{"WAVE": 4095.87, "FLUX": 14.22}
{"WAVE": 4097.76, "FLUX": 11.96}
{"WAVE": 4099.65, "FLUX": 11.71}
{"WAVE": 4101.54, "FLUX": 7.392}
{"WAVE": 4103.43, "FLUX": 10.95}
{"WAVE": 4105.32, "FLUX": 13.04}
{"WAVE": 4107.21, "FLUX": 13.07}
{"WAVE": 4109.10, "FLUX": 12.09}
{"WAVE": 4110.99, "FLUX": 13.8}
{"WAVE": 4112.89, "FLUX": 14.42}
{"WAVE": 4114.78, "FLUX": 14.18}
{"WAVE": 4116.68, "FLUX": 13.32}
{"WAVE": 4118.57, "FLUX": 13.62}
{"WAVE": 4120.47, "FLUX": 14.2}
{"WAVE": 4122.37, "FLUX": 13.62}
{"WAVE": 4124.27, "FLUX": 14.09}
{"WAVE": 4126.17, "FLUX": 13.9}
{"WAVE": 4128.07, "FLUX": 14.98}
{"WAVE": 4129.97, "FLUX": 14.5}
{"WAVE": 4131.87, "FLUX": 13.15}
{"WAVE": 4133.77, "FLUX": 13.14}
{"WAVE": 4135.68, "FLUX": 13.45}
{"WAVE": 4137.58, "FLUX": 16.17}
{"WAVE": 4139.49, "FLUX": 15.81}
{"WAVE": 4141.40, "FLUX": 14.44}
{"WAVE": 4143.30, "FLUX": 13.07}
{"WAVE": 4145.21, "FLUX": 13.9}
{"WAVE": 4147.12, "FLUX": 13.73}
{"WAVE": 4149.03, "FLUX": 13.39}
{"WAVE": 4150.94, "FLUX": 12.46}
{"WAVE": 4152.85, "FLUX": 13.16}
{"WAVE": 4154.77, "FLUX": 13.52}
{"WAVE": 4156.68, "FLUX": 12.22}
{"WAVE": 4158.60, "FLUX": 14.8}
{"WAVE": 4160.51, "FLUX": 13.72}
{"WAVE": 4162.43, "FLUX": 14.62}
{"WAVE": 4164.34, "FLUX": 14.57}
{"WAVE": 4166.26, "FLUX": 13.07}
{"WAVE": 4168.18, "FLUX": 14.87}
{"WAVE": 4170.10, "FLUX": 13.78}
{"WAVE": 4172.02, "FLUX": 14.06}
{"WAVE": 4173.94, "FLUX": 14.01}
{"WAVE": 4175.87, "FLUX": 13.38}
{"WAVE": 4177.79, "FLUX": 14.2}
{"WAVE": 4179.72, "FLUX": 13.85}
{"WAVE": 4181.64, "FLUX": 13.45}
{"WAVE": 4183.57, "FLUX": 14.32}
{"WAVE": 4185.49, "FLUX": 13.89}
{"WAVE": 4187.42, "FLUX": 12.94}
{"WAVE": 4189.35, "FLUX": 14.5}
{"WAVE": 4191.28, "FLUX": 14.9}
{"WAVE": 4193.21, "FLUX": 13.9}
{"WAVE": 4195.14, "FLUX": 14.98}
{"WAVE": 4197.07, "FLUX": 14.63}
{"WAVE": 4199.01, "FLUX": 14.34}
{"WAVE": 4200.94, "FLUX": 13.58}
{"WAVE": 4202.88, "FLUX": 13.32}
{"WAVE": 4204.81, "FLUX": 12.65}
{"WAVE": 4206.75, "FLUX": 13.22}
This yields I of 1.7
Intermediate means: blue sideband 14.2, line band 13.5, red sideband 13.7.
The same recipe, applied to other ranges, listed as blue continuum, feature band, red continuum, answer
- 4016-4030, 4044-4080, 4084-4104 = -1.23 angstrom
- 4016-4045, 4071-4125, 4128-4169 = 2.02 angstrom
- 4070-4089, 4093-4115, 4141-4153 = 2.21 angstrom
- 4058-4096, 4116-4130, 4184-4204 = 0.14 angstrom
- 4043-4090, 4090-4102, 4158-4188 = 1.03 angstrom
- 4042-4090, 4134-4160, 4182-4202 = 0.57 angstrom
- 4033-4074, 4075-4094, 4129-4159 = -0.66 angstrom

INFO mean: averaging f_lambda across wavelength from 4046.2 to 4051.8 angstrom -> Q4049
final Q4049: 13.8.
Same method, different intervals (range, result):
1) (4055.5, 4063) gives 13.9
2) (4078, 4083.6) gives 14.7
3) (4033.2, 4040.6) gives 14.7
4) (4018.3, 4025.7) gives 13.6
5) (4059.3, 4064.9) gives 13.5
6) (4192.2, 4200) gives 14.5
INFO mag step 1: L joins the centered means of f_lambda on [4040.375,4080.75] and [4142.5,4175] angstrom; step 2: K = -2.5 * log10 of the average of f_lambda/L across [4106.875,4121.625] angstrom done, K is 0.020 mag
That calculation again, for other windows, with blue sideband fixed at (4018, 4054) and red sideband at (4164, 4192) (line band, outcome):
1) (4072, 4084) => -0.01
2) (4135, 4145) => -0.04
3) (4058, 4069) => 0.01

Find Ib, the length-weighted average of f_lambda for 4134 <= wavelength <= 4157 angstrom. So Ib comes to 13.8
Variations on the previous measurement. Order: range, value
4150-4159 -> 13.1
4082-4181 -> 13.7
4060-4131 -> 13.6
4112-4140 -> 14.1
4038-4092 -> 14.2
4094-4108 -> 11.9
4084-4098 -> 14.3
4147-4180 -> 13.7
